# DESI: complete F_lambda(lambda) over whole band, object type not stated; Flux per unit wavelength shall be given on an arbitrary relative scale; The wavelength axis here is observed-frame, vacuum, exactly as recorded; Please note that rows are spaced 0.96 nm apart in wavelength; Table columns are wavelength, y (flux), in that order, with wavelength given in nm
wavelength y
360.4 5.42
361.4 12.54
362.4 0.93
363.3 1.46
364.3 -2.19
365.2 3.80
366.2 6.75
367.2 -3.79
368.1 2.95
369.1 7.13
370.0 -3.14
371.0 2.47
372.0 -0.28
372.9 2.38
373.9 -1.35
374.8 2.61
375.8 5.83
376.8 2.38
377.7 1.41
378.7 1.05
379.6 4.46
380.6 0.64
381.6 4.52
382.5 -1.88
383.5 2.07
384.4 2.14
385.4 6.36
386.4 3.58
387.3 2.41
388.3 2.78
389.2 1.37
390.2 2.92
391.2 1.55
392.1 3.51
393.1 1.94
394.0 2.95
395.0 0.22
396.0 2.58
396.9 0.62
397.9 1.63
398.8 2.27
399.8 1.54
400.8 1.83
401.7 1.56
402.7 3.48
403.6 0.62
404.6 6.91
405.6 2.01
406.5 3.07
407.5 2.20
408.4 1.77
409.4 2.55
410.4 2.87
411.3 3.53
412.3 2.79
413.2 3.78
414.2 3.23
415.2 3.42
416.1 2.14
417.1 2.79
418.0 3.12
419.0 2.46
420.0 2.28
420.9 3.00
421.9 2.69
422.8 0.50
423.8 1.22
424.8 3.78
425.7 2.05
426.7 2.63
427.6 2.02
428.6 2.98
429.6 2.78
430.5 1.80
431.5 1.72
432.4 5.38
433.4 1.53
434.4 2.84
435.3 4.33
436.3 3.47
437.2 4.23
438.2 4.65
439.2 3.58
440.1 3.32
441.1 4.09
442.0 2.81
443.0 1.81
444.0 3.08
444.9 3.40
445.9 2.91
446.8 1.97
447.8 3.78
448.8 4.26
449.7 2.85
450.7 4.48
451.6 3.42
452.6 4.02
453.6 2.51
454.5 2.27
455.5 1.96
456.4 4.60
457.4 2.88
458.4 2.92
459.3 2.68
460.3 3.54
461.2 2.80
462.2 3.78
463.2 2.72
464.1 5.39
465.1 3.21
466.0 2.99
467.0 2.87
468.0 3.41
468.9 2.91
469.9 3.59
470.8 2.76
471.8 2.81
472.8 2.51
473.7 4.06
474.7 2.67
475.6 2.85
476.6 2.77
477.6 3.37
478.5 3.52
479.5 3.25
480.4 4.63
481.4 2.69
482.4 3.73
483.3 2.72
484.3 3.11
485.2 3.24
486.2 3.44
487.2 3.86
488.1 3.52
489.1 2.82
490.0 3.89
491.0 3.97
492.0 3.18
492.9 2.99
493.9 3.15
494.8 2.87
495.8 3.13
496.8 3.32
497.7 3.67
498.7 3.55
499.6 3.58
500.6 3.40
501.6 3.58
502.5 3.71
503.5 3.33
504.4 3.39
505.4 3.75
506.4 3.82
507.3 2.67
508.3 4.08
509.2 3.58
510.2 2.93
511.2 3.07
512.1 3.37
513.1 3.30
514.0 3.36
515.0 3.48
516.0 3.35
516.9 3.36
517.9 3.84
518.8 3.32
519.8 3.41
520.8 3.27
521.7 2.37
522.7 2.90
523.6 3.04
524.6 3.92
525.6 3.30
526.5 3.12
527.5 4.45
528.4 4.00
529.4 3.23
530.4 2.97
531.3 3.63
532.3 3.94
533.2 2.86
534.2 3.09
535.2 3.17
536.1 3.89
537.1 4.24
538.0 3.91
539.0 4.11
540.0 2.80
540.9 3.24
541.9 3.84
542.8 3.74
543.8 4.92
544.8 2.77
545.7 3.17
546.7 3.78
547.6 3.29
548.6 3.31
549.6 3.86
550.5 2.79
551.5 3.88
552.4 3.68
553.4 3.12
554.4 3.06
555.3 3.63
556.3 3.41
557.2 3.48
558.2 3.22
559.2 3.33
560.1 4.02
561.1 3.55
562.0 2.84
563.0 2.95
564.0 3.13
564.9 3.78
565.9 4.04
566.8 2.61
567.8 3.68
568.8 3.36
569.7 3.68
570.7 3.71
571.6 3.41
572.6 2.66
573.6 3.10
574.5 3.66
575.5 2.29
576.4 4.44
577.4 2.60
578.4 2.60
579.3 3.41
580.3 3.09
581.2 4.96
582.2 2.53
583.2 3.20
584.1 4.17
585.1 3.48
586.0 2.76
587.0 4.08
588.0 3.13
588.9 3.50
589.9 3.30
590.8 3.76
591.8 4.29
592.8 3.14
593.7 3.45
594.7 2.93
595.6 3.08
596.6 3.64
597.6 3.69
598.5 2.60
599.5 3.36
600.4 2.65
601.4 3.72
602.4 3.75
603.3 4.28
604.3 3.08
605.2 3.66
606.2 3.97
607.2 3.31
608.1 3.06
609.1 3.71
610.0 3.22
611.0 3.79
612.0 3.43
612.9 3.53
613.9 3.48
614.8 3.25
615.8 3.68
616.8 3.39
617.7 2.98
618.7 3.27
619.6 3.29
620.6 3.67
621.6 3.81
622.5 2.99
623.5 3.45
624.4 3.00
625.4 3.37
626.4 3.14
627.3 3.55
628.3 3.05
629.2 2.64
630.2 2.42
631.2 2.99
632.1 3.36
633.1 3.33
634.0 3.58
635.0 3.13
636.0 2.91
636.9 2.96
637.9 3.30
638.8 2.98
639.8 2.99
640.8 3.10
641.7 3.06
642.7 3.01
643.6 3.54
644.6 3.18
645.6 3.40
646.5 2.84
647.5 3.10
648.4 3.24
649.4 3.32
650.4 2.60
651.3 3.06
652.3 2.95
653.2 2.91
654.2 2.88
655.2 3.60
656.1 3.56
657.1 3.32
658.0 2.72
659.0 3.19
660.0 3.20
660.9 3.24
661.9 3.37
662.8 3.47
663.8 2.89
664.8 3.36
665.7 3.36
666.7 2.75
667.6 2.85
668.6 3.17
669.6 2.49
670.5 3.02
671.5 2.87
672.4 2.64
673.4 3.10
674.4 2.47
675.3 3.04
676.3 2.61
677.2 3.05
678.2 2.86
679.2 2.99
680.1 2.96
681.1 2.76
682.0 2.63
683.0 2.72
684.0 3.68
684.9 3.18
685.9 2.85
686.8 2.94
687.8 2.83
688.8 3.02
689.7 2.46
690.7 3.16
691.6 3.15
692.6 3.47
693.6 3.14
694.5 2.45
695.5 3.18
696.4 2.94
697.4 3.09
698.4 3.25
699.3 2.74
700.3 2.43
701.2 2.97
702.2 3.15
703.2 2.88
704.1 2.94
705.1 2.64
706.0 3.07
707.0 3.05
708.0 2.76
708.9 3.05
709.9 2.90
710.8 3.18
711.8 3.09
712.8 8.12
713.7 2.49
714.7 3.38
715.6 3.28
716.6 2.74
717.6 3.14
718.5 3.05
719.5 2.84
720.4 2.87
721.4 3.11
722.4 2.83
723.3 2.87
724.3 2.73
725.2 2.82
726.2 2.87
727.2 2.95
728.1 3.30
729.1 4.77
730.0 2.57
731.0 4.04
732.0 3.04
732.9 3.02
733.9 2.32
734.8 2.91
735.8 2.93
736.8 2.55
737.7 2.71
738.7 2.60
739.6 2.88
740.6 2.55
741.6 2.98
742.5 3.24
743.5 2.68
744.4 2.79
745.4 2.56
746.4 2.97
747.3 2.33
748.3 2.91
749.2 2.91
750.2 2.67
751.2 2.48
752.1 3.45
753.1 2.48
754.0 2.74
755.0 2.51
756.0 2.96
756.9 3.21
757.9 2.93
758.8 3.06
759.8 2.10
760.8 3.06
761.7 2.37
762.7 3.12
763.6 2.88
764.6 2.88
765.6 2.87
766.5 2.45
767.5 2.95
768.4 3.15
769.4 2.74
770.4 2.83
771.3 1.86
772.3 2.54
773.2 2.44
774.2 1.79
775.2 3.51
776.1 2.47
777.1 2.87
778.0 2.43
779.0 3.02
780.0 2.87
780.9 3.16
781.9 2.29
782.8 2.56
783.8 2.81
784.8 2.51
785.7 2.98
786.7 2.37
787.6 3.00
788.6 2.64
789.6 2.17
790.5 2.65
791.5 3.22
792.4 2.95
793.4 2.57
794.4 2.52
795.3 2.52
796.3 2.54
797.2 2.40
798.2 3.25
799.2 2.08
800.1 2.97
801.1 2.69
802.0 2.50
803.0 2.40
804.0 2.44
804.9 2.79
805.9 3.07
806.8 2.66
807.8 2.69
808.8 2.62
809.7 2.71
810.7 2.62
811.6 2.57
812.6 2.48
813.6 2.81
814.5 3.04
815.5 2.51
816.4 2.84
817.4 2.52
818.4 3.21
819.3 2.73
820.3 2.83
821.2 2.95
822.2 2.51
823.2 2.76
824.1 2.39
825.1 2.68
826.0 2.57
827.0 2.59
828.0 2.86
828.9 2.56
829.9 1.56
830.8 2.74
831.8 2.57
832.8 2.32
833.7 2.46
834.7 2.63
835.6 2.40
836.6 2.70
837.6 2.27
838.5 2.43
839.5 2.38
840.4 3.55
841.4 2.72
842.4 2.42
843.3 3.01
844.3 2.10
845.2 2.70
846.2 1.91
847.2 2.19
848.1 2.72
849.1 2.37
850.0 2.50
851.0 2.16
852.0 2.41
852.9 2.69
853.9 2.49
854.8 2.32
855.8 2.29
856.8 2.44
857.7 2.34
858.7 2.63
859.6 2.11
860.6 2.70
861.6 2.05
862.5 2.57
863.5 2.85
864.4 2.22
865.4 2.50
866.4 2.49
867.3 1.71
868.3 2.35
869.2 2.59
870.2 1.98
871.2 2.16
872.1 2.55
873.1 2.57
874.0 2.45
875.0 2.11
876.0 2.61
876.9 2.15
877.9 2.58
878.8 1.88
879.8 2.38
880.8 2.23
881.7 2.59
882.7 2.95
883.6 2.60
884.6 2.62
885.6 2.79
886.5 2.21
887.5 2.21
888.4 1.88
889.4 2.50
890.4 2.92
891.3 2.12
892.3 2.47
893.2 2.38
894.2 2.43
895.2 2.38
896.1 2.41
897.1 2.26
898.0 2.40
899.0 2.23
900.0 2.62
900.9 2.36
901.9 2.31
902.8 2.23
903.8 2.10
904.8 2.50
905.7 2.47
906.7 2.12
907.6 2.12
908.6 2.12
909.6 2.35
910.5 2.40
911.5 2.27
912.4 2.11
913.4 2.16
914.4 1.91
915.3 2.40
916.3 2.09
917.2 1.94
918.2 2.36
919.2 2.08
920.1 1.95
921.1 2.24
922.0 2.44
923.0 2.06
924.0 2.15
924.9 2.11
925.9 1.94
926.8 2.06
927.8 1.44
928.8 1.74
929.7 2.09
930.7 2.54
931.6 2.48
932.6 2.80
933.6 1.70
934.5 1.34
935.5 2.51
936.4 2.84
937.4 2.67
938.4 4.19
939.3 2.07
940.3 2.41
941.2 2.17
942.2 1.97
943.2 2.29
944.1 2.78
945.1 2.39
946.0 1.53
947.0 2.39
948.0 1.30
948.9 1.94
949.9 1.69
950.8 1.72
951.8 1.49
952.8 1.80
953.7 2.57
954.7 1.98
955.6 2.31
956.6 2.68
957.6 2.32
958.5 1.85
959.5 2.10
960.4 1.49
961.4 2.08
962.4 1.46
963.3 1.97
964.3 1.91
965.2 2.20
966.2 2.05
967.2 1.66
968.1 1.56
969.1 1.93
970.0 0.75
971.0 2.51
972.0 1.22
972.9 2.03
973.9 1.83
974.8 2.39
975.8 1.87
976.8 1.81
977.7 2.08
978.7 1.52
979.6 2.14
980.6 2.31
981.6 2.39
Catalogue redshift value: 0.09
